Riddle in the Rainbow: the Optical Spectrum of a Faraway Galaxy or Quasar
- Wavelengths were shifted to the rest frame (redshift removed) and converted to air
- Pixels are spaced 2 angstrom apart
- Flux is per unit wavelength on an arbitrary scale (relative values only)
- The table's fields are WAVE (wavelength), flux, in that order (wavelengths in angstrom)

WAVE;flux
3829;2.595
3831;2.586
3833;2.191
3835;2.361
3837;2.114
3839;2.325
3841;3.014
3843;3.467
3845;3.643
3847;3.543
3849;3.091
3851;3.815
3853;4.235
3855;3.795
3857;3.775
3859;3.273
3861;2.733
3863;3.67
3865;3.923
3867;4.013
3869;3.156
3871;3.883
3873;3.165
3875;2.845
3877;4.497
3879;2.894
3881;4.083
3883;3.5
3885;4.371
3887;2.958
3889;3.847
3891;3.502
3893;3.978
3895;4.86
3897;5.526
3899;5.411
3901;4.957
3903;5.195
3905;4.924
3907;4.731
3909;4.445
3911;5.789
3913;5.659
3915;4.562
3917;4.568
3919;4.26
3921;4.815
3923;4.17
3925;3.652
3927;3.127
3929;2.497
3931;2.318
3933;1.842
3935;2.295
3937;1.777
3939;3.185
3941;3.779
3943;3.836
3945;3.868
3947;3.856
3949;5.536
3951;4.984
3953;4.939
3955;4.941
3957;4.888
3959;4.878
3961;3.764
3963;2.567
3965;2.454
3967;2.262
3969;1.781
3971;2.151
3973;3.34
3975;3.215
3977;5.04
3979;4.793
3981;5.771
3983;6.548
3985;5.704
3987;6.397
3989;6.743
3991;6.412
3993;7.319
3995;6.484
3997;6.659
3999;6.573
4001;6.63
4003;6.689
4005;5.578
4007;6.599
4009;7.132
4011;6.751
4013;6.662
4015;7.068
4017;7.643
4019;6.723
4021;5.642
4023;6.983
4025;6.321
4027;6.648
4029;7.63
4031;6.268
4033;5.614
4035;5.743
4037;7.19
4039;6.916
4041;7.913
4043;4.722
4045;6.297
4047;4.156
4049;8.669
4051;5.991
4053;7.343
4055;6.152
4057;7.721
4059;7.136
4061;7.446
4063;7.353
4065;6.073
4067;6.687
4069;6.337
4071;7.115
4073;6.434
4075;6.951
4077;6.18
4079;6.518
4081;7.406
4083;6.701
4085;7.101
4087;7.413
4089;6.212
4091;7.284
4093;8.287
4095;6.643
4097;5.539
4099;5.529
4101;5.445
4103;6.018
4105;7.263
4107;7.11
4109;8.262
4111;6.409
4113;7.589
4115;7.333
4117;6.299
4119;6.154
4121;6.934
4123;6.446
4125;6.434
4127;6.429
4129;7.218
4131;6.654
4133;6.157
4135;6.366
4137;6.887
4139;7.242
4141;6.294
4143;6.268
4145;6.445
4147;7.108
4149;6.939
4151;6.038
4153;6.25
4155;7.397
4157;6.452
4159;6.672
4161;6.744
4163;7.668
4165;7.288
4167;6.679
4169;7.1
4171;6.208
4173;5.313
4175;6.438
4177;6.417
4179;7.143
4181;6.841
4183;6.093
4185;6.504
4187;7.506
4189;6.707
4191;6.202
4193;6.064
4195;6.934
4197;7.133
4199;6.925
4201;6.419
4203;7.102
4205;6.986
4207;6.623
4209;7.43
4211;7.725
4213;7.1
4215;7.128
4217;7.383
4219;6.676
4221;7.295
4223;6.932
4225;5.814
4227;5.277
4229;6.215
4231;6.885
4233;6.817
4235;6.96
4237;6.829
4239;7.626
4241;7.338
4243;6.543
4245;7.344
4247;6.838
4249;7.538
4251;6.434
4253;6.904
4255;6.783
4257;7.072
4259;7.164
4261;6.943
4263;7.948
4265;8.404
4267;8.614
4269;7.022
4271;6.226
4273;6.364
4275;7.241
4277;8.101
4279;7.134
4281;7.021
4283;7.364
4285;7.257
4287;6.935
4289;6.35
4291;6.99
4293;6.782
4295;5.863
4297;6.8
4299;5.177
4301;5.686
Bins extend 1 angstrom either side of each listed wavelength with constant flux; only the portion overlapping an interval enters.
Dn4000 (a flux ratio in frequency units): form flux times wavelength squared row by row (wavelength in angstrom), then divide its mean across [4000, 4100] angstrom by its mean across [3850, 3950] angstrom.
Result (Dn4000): 1.8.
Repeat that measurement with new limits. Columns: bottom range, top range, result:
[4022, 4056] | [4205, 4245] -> 1.16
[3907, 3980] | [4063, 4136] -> 1.91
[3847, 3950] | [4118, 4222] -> 1.98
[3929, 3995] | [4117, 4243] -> 1.79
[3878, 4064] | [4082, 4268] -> 1.46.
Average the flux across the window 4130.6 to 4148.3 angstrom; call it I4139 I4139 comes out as 6.61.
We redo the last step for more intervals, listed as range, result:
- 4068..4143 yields 6.71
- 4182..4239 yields 6.79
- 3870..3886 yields 3.65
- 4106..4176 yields 6.72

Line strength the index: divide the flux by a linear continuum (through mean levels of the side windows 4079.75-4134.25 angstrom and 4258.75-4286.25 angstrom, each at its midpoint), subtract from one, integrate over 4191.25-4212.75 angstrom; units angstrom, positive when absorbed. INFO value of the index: 0.54 angstrom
